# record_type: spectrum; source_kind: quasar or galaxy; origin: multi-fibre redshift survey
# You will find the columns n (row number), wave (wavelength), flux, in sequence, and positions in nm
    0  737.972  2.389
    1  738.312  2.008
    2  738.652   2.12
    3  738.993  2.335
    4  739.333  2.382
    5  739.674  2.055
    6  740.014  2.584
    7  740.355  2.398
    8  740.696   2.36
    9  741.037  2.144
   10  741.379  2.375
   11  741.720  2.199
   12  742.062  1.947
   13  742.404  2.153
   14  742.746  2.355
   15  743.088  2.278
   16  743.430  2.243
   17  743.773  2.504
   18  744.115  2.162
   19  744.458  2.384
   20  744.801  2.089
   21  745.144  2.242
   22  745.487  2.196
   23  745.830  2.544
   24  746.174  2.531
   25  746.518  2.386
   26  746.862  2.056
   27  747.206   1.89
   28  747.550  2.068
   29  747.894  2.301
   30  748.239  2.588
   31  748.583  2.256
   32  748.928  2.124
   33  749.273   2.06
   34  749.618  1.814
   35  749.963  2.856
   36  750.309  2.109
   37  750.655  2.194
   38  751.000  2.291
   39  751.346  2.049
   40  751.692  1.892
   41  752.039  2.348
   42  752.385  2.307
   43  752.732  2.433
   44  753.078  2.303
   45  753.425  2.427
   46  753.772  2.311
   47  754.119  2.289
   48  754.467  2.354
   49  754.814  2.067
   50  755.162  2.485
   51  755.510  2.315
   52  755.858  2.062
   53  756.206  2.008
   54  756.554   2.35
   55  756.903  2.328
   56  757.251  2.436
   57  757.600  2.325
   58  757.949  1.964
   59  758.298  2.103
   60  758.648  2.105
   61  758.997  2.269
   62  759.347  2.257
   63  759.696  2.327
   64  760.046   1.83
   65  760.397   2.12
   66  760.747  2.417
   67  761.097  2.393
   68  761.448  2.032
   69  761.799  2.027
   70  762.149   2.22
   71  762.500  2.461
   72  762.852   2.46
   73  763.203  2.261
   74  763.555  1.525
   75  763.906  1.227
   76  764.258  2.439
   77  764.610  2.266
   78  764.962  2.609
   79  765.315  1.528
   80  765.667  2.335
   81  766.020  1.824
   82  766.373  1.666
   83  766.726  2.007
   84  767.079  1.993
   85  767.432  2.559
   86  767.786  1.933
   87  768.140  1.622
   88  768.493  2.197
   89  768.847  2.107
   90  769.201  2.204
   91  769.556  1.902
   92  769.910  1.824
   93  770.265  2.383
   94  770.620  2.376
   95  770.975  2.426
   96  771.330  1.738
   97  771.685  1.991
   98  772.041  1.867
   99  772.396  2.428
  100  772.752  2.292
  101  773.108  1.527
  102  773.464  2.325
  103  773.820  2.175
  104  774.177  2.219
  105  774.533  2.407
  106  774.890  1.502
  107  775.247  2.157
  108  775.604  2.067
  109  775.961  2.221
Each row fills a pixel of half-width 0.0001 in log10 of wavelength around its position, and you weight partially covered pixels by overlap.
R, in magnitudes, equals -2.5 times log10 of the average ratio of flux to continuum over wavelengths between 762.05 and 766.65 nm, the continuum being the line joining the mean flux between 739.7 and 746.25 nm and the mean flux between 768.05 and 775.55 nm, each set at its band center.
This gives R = 0.04 mag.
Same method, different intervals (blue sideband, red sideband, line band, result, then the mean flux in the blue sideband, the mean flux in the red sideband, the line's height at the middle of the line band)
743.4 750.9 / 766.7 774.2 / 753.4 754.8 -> -0.05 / 2.25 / 2.09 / 2.21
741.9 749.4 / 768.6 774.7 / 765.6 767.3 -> 0.10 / 2.25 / 2.13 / 2.15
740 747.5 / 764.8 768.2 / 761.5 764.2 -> 0.01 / 2.26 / 2.02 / 2.06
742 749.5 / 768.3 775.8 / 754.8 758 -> -0.03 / 2.24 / 2.1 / 2.19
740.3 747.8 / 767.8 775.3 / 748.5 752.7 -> 0.00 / 2.25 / 2.08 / 2.21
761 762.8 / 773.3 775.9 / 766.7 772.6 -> 0.04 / 2.23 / 2.13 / 2.17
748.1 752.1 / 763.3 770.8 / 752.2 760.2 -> -0.05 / 2.21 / 2.03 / 2.14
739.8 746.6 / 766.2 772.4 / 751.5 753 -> -0.01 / 2.3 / 2.06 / 2.22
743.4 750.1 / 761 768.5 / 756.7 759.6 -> -0.04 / 2.26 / 2.07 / 2.14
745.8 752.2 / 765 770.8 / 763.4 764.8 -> 0.11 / 2.22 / 2.04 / 2.08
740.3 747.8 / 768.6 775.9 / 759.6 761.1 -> -0.01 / 2.25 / 2.1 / 2.16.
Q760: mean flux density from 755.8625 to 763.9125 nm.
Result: 2.17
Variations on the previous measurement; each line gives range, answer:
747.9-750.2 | 2.28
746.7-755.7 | 2.24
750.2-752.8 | 2.2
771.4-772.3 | 1.95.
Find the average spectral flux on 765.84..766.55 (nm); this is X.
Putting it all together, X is 1.75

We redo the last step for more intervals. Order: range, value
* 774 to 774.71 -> 2.31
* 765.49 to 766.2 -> 2.08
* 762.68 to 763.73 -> 2.08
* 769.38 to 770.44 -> 2.04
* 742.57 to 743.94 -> 2.34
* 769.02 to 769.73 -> 2.05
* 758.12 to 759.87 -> 2.21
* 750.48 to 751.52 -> 2.18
